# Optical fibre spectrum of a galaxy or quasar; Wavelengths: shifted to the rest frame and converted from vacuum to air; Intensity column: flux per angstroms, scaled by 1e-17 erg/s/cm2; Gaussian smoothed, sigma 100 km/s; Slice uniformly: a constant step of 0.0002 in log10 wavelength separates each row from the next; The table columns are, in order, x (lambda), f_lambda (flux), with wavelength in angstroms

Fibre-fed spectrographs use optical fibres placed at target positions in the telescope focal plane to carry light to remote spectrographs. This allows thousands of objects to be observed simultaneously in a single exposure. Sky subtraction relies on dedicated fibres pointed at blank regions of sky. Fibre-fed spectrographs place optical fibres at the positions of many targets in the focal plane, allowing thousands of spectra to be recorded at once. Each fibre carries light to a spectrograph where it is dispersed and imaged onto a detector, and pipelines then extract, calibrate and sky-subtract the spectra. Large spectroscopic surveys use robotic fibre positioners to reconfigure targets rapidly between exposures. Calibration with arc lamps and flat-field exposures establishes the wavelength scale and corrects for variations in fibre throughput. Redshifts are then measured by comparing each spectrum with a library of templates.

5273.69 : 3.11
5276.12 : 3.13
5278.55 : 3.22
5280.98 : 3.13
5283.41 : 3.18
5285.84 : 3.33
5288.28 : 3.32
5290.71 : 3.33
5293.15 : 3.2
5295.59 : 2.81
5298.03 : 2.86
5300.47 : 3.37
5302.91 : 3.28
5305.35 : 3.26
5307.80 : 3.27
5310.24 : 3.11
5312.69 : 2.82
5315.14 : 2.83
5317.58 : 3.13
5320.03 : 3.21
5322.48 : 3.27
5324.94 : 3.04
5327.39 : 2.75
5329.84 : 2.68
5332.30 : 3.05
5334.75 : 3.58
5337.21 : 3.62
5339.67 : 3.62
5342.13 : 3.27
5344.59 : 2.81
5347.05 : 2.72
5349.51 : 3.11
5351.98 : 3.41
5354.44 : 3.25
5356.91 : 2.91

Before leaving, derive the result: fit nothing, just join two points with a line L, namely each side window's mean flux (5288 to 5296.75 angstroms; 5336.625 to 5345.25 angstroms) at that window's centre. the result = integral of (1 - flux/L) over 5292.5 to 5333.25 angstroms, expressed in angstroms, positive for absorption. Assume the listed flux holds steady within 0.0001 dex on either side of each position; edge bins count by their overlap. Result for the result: 2.2 angstroms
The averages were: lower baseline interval 3.15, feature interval 3.05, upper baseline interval 3.34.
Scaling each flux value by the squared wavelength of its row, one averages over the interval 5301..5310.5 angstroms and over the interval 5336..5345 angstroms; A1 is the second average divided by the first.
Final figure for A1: 1.05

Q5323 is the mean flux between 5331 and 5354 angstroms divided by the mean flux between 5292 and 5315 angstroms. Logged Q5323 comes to 1.05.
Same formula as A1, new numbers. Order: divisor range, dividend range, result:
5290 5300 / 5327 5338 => 1.04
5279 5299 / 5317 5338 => 1.01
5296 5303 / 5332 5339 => 1.13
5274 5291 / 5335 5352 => 1.02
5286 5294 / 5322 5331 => 0.90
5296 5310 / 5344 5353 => 0.97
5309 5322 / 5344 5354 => 1.02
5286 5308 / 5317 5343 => 1.02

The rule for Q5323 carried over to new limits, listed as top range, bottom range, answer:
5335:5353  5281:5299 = 1.03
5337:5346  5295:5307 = 1.05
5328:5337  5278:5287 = 0.98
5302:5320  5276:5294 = 0.96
